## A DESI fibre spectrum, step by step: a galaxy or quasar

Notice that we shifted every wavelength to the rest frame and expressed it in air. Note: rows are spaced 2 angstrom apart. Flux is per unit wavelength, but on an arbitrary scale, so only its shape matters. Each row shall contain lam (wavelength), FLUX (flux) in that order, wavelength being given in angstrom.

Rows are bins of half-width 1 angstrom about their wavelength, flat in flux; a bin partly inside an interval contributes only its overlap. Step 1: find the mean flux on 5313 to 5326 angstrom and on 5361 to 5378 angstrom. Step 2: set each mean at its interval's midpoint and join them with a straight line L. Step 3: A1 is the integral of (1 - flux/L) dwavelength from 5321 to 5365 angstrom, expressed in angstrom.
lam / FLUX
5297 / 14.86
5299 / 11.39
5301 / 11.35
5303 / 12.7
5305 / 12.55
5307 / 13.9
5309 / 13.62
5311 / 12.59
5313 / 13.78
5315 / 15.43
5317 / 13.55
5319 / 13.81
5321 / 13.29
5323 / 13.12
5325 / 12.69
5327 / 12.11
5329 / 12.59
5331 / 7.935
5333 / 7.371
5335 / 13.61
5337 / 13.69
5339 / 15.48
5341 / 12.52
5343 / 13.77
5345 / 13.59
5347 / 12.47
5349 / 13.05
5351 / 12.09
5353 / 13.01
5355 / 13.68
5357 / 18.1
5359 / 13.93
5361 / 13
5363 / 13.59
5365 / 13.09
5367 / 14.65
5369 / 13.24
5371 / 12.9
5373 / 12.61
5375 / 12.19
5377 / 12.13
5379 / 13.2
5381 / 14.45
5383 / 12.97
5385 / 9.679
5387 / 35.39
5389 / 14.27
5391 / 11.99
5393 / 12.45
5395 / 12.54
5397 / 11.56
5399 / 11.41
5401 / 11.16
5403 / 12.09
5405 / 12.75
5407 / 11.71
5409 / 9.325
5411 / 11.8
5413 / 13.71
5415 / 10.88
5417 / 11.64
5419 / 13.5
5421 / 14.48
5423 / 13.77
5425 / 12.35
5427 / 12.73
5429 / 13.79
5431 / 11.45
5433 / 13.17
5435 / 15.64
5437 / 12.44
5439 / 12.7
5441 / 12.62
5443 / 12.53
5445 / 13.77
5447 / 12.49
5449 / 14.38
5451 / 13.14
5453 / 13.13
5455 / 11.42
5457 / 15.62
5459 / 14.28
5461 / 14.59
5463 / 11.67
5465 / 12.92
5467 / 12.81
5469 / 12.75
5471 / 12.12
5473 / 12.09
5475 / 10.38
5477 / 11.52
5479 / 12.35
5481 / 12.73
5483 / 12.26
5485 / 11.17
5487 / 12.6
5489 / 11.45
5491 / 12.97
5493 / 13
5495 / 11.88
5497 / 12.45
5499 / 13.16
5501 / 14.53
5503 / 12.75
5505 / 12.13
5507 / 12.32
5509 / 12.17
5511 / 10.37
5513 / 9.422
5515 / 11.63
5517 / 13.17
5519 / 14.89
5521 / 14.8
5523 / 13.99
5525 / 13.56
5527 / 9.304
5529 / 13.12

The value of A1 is 1.4 angstrom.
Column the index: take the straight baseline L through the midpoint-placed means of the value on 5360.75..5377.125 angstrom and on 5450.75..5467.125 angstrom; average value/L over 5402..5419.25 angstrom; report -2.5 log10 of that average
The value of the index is 0.12 mag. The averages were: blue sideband 13.1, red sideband 13.3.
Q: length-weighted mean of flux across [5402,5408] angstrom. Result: 12.2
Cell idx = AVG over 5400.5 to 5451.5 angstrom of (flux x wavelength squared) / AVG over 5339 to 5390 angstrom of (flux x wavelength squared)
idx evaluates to 0.9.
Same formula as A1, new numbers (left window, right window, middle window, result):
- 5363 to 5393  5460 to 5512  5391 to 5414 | 3.39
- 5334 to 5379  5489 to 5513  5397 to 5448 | 1.62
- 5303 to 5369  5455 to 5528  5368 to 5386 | 0.56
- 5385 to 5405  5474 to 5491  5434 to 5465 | -1.26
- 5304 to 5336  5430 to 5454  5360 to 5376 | -0.43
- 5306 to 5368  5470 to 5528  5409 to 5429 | 0.17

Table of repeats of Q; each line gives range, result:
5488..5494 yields 12.5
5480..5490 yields 12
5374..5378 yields 12.2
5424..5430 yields 13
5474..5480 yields 11.4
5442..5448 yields 12.9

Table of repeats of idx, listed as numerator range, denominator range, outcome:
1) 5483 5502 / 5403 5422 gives 1.06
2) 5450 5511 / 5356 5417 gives 0.97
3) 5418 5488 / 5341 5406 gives 0.97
